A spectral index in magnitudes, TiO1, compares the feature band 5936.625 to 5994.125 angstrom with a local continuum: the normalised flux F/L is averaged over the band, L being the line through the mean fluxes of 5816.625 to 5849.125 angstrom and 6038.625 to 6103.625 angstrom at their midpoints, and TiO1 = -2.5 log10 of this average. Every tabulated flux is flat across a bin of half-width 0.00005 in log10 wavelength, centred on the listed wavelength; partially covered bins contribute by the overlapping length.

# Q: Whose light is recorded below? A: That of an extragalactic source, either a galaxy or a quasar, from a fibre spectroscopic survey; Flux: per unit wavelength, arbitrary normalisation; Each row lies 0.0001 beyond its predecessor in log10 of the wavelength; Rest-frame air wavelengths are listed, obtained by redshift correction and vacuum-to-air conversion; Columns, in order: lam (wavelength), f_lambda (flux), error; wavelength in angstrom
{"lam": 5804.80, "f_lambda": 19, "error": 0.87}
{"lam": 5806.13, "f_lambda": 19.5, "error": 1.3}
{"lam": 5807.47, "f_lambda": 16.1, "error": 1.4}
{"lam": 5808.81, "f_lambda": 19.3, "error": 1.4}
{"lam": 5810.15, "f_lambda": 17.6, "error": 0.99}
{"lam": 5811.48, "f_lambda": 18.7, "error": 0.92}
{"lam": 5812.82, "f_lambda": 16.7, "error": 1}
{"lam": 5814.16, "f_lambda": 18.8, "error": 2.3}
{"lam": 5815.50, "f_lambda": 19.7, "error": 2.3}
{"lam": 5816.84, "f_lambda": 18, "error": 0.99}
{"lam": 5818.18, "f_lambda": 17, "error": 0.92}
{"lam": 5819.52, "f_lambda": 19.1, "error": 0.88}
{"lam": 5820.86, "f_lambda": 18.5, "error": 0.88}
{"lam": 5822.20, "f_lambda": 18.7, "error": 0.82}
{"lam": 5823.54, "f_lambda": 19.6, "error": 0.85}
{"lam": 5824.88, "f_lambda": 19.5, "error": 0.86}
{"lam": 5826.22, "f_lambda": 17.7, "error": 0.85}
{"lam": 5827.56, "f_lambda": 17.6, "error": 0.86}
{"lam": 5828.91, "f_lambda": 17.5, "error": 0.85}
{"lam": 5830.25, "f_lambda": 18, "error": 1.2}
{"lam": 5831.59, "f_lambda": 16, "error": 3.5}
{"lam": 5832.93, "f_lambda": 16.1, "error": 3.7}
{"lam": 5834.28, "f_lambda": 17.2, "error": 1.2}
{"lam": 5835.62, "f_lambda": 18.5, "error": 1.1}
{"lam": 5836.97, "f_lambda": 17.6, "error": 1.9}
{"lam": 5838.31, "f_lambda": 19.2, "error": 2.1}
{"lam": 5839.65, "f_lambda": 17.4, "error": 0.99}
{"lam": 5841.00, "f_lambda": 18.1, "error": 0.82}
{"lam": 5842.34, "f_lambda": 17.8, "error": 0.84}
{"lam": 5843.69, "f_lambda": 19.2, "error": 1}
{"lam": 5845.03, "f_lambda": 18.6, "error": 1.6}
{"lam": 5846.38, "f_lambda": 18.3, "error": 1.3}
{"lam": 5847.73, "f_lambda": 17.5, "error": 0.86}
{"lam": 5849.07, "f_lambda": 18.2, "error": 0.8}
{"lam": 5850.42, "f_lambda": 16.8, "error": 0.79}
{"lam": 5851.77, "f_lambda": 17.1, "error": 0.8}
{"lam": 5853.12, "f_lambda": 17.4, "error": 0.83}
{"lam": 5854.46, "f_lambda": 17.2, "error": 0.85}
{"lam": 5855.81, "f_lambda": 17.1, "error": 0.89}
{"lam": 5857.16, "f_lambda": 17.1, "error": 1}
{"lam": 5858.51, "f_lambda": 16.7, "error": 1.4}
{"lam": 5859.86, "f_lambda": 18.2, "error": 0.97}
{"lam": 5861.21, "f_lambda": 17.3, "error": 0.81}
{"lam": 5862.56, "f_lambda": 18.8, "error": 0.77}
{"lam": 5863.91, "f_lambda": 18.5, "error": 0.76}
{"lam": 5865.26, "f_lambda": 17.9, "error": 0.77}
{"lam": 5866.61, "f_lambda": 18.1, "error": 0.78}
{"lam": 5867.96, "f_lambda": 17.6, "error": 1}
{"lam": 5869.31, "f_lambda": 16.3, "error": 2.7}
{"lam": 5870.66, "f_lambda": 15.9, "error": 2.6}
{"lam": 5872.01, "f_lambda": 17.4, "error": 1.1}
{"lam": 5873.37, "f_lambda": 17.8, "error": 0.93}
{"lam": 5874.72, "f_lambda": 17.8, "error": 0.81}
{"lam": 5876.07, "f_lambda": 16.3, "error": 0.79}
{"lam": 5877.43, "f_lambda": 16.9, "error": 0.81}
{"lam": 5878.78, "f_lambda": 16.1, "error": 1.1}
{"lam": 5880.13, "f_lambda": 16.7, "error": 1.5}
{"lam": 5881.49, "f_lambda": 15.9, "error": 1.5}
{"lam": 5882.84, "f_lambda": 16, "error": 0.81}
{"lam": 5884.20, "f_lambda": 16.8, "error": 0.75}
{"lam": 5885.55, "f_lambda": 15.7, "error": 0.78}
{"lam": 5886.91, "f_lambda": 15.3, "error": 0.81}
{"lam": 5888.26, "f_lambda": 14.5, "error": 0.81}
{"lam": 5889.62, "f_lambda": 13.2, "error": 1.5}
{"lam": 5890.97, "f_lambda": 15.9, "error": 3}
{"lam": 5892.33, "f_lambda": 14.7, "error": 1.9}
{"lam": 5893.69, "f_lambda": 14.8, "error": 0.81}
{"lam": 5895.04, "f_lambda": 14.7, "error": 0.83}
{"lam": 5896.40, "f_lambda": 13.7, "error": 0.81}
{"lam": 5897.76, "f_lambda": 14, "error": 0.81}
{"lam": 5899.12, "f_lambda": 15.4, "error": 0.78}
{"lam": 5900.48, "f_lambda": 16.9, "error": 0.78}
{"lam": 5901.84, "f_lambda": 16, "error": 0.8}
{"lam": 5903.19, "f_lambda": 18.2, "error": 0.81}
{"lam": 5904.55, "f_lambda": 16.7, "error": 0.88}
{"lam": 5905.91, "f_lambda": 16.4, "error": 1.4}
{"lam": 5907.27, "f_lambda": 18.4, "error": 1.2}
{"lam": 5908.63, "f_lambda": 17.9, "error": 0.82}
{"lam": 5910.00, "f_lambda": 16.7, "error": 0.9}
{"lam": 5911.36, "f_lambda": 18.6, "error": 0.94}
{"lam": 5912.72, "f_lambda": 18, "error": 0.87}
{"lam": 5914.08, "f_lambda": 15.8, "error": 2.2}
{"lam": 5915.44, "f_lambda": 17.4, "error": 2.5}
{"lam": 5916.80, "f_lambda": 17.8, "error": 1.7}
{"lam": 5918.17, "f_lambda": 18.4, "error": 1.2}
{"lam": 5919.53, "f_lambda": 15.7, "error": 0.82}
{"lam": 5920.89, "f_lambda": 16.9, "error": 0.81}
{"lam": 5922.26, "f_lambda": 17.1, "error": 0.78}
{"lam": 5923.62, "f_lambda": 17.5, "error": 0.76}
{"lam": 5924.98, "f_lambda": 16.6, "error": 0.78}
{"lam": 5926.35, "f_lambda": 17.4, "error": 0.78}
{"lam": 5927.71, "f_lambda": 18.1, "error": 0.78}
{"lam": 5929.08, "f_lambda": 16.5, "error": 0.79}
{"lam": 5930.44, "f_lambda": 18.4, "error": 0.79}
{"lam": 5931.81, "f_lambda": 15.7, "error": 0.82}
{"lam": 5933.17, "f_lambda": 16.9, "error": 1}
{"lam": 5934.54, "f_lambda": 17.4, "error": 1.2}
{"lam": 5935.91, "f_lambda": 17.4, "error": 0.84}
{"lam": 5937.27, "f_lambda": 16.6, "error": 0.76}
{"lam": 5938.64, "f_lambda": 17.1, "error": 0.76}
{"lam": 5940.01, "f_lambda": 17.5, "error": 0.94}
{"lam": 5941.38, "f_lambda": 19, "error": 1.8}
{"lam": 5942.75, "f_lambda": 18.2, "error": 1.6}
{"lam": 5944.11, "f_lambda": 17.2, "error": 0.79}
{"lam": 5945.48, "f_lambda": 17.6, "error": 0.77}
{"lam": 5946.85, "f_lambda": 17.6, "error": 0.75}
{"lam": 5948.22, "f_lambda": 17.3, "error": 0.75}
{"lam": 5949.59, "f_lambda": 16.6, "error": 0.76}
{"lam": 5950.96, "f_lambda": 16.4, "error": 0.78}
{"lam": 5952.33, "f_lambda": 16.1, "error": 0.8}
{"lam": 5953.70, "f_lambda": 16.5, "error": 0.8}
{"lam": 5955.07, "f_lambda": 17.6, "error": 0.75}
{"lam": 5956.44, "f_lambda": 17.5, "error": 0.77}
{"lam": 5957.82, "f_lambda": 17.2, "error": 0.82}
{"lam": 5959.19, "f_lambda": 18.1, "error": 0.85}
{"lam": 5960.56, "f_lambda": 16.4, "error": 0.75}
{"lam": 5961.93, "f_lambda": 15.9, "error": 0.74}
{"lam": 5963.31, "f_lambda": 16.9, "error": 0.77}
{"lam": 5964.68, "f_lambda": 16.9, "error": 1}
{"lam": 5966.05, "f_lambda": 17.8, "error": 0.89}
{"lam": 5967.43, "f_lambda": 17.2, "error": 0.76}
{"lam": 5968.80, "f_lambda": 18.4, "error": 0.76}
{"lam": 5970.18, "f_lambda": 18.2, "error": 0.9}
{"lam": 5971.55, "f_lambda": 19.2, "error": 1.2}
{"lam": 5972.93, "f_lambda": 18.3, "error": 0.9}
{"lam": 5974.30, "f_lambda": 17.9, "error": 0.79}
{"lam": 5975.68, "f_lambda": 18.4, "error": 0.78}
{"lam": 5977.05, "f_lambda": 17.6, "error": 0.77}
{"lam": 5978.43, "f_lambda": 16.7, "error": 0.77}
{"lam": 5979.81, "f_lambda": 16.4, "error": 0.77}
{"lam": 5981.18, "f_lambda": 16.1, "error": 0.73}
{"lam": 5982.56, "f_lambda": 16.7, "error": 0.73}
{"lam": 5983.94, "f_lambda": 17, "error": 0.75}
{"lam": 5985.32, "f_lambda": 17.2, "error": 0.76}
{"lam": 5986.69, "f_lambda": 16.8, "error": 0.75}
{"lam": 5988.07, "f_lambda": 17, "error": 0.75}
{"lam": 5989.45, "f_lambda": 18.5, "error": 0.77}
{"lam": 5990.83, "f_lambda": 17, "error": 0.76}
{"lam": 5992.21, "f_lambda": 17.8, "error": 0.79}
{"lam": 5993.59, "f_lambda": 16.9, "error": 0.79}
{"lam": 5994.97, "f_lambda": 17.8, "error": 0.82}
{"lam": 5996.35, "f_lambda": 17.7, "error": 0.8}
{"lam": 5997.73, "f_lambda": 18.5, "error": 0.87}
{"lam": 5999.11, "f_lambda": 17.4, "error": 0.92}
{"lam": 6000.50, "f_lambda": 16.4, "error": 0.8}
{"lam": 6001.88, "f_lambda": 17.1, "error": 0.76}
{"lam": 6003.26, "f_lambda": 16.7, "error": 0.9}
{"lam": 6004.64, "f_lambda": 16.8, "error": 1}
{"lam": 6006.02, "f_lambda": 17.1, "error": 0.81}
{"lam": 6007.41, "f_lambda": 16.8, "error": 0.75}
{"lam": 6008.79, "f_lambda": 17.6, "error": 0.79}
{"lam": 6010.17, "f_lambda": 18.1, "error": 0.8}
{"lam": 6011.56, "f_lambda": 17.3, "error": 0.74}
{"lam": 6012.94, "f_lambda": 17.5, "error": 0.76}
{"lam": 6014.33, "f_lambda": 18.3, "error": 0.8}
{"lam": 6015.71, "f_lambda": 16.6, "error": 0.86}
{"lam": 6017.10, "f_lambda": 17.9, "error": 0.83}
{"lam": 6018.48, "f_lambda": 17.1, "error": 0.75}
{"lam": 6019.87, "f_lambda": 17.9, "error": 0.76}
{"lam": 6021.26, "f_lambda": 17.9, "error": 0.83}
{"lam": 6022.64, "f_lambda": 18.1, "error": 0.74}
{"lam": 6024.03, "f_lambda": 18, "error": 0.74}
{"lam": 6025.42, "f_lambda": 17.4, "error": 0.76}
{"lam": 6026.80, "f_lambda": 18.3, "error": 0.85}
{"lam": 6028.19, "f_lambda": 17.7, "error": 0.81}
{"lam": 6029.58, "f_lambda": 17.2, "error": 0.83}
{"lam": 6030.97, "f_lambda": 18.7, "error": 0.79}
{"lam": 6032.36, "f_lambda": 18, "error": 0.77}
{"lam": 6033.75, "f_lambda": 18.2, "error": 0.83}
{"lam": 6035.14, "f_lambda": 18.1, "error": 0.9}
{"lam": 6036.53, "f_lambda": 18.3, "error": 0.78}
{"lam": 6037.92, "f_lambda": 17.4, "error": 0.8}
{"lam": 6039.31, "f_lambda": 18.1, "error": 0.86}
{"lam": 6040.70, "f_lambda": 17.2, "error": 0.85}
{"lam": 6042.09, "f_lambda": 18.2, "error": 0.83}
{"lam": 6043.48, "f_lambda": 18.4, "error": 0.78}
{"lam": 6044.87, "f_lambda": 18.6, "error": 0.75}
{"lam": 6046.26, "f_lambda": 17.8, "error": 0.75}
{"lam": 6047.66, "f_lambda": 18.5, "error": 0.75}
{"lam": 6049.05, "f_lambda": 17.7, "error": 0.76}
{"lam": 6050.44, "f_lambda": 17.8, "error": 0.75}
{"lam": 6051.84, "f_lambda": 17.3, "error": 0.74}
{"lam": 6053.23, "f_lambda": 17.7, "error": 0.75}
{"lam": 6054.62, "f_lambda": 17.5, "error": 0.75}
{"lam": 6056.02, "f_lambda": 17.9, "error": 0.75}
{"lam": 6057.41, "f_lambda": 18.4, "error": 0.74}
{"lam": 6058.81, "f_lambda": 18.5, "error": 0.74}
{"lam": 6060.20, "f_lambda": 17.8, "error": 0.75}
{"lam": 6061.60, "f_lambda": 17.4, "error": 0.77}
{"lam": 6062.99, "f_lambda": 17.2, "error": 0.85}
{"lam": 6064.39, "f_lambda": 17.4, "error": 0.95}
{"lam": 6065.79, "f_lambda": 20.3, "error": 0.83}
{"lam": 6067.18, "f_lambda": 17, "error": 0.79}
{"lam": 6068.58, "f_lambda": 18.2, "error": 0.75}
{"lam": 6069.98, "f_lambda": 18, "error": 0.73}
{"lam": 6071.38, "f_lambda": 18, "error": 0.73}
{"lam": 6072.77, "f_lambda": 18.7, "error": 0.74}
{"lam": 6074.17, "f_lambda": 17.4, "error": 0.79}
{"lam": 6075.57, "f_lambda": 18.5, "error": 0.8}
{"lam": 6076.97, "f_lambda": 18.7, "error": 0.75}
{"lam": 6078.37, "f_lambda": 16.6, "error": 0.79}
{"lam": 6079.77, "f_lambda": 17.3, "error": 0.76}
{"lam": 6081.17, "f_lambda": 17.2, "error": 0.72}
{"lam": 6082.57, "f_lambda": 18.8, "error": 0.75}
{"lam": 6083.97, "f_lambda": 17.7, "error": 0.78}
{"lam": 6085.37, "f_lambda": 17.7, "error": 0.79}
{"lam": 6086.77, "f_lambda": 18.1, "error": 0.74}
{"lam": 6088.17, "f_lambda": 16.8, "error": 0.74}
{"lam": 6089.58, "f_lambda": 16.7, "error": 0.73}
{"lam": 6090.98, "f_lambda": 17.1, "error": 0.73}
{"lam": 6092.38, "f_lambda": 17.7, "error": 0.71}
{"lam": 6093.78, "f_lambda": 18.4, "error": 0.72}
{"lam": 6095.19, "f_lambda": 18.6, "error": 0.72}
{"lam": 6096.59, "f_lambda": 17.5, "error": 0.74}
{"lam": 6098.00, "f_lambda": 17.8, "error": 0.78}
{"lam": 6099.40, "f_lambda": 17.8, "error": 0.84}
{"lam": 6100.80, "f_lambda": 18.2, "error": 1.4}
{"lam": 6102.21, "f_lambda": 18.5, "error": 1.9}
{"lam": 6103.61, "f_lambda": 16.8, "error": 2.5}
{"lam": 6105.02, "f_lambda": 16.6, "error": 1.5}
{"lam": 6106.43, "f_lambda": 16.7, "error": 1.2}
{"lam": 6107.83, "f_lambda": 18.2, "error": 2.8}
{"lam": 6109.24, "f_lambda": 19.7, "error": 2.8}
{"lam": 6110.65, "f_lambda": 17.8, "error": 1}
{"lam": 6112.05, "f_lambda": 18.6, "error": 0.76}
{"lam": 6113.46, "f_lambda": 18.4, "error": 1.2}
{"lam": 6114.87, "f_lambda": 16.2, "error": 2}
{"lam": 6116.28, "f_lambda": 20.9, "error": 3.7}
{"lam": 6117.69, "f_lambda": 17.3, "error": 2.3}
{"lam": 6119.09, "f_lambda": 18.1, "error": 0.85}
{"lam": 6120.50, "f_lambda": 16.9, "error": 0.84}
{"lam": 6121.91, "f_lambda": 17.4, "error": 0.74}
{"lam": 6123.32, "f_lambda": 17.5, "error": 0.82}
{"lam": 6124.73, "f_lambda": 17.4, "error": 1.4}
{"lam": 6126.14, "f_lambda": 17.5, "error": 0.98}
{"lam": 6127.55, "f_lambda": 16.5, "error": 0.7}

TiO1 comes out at 0.04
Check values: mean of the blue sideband 18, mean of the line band 17.3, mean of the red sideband 17.9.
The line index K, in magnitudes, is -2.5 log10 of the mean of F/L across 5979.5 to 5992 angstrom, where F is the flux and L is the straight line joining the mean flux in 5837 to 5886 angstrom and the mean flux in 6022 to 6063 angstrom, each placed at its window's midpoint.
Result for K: 0.046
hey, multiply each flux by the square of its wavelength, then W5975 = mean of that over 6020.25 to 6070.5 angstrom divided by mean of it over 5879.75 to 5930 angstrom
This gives 1.1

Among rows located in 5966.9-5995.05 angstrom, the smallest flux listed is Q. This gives 16.1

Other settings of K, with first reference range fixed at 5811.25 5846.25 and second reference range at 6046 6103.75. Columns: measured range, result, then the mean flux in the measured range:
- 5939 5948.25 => 0.01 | 17.8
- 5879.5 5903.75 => 0.17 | 15.5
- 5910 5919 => 0.03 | 17.6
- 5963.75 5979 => 0.00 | 17.9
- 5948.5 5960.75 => 0.06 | 17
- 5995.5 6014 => 0.04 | 17.3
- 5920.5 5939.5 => 0.05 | 17.1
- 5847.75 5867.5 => 0.03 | 17.6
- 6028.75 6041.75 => 0.00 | 17.9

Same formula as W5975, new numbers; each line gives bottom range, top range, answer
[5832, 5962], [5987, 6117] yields 1.10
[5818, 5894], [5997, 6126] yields 1.10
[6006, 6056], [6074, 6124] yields 1.02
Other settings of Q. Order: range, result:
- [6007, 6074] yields 16.6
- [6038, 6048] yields 17.2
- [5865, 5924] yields 13.2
